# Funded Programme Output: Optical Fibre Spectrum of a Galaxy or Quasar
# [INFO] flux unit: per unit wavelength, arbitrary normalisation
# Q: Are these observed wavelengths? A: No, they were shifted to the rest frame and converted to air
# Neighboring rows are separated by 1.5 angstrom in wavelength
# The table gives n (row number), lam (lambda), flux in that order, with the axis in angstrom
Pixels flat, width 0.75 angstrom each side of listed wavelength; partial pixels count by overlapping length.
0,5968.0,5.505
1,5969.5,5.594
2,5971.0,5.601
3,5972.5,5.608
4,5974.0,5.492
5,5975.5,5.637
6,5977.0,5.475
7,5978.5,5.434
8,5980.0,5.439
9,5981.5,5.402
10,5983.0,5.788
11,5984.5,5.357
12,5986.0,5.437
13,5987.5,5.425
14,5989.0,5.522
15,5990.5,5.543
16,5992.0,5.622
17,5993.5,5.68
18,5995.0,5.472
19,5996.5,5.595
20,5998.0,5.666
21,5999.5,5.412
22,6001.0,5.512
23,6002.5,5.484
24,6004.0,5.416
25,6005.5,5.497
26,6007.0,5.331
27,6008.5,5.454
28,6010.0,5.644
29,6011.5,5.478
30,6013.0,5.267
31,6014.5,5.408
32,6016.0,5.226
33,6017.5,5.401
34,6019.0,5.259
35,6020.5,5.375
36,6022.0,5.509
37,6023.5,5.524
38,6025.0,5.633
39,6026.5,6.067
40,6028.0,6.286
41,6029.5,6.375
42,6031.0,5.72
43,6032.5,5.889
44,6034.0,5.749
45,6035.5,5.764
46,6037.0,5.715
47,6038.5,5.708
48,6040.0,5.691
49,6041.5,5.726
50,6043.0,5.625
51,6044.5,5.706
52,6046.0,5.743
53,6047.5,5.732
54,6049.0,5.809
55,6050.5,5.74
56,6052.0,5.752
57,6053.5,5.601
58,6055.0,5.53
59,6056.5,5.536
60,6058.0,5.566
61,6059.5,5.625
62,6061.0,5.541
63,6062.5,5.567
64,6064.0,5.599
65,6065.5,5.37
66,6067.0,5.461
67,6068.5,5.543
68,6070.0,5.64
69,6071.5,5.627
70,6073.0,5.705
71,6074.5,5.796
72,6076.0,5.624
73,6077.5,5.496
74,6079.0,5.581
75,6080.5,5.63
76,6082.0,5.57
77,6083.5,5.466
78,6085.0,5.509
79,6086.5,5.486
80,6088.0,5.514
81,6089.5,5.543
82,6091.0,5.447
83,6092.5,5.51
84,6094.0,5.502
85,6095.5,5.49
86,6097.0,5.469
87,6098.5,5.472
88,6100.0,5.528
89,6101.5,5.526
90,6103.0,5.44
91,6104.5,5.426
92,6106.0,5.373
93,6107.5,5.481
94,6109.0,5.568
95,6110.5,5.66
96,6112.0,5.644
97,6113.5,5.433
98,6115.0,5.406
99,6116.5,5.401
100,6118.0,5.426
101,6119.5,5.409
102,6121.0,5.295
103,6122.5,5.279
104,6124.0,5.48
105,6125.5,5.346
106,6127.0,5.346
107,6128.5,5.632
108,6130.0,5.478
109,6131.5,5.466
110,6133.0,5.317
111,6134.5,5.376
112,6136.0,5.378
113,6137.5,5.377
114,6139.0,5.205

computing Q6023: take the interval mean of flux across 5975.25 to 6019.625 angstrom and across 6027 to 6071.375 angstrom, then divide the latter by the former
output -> 1.04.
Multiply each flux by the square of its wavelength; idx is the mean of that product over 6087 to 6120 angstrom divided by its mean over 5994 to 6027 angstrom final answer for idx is 1.03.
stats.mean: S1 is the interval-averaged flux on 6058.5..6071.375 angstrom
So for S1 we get 5.55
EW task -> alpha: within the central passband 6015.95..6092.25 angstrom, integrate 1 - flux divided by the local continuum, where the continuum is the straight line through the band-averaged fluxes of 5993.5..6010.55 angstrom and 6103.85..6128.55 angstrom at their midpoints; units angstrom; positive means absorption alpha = -2.23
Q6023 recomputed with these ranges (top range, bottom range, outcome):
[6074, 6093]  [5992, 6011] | 1.01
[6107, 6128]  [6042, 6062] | 0.96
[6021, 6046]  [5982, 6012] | 1.05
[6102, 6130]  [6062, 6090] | 0.98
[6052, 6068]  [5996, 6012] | 1.01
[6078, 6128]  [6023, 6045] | 0.94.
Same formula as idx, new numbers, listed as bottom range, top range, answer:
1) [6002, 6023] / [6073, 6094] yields 1.05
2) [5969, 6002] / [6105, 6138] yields 1.03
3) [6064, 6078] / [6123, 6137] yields 0.99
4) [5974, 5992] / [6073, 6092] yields 1.04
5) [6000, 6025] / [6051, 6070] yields 1.04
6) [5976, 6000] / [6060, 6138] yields 1.03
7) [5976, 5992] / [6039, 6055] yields 1.06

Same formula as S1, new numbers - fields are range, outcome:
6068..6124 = 5.51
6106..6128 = 5.44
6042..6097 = 5.59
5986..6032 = 5.56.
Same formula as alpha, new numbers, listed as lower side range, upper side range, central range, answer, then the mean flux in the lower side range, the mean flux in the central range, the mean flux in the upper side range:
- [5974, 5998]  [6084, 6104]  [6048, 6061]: -0.32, 5.53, 5.64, 5.49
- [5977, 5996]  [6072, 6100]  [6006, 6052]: -1.06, 5.51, 5.65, 5.55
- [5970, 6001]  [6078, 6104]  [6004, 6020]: 0.37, 5.53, 5.4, 5.51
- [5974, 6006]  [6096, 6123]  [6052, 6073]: -0.33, 5.51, 5.57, 5.46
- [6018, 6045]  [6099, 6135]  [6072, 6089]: -0.03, 5.74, 5.58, 5.45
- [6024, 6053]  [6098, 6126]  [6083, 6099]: 0.18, 5.81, 5.49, 5.45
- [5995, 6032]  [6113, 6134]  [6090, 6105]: -0.11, 5.56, 5.48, 5.41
